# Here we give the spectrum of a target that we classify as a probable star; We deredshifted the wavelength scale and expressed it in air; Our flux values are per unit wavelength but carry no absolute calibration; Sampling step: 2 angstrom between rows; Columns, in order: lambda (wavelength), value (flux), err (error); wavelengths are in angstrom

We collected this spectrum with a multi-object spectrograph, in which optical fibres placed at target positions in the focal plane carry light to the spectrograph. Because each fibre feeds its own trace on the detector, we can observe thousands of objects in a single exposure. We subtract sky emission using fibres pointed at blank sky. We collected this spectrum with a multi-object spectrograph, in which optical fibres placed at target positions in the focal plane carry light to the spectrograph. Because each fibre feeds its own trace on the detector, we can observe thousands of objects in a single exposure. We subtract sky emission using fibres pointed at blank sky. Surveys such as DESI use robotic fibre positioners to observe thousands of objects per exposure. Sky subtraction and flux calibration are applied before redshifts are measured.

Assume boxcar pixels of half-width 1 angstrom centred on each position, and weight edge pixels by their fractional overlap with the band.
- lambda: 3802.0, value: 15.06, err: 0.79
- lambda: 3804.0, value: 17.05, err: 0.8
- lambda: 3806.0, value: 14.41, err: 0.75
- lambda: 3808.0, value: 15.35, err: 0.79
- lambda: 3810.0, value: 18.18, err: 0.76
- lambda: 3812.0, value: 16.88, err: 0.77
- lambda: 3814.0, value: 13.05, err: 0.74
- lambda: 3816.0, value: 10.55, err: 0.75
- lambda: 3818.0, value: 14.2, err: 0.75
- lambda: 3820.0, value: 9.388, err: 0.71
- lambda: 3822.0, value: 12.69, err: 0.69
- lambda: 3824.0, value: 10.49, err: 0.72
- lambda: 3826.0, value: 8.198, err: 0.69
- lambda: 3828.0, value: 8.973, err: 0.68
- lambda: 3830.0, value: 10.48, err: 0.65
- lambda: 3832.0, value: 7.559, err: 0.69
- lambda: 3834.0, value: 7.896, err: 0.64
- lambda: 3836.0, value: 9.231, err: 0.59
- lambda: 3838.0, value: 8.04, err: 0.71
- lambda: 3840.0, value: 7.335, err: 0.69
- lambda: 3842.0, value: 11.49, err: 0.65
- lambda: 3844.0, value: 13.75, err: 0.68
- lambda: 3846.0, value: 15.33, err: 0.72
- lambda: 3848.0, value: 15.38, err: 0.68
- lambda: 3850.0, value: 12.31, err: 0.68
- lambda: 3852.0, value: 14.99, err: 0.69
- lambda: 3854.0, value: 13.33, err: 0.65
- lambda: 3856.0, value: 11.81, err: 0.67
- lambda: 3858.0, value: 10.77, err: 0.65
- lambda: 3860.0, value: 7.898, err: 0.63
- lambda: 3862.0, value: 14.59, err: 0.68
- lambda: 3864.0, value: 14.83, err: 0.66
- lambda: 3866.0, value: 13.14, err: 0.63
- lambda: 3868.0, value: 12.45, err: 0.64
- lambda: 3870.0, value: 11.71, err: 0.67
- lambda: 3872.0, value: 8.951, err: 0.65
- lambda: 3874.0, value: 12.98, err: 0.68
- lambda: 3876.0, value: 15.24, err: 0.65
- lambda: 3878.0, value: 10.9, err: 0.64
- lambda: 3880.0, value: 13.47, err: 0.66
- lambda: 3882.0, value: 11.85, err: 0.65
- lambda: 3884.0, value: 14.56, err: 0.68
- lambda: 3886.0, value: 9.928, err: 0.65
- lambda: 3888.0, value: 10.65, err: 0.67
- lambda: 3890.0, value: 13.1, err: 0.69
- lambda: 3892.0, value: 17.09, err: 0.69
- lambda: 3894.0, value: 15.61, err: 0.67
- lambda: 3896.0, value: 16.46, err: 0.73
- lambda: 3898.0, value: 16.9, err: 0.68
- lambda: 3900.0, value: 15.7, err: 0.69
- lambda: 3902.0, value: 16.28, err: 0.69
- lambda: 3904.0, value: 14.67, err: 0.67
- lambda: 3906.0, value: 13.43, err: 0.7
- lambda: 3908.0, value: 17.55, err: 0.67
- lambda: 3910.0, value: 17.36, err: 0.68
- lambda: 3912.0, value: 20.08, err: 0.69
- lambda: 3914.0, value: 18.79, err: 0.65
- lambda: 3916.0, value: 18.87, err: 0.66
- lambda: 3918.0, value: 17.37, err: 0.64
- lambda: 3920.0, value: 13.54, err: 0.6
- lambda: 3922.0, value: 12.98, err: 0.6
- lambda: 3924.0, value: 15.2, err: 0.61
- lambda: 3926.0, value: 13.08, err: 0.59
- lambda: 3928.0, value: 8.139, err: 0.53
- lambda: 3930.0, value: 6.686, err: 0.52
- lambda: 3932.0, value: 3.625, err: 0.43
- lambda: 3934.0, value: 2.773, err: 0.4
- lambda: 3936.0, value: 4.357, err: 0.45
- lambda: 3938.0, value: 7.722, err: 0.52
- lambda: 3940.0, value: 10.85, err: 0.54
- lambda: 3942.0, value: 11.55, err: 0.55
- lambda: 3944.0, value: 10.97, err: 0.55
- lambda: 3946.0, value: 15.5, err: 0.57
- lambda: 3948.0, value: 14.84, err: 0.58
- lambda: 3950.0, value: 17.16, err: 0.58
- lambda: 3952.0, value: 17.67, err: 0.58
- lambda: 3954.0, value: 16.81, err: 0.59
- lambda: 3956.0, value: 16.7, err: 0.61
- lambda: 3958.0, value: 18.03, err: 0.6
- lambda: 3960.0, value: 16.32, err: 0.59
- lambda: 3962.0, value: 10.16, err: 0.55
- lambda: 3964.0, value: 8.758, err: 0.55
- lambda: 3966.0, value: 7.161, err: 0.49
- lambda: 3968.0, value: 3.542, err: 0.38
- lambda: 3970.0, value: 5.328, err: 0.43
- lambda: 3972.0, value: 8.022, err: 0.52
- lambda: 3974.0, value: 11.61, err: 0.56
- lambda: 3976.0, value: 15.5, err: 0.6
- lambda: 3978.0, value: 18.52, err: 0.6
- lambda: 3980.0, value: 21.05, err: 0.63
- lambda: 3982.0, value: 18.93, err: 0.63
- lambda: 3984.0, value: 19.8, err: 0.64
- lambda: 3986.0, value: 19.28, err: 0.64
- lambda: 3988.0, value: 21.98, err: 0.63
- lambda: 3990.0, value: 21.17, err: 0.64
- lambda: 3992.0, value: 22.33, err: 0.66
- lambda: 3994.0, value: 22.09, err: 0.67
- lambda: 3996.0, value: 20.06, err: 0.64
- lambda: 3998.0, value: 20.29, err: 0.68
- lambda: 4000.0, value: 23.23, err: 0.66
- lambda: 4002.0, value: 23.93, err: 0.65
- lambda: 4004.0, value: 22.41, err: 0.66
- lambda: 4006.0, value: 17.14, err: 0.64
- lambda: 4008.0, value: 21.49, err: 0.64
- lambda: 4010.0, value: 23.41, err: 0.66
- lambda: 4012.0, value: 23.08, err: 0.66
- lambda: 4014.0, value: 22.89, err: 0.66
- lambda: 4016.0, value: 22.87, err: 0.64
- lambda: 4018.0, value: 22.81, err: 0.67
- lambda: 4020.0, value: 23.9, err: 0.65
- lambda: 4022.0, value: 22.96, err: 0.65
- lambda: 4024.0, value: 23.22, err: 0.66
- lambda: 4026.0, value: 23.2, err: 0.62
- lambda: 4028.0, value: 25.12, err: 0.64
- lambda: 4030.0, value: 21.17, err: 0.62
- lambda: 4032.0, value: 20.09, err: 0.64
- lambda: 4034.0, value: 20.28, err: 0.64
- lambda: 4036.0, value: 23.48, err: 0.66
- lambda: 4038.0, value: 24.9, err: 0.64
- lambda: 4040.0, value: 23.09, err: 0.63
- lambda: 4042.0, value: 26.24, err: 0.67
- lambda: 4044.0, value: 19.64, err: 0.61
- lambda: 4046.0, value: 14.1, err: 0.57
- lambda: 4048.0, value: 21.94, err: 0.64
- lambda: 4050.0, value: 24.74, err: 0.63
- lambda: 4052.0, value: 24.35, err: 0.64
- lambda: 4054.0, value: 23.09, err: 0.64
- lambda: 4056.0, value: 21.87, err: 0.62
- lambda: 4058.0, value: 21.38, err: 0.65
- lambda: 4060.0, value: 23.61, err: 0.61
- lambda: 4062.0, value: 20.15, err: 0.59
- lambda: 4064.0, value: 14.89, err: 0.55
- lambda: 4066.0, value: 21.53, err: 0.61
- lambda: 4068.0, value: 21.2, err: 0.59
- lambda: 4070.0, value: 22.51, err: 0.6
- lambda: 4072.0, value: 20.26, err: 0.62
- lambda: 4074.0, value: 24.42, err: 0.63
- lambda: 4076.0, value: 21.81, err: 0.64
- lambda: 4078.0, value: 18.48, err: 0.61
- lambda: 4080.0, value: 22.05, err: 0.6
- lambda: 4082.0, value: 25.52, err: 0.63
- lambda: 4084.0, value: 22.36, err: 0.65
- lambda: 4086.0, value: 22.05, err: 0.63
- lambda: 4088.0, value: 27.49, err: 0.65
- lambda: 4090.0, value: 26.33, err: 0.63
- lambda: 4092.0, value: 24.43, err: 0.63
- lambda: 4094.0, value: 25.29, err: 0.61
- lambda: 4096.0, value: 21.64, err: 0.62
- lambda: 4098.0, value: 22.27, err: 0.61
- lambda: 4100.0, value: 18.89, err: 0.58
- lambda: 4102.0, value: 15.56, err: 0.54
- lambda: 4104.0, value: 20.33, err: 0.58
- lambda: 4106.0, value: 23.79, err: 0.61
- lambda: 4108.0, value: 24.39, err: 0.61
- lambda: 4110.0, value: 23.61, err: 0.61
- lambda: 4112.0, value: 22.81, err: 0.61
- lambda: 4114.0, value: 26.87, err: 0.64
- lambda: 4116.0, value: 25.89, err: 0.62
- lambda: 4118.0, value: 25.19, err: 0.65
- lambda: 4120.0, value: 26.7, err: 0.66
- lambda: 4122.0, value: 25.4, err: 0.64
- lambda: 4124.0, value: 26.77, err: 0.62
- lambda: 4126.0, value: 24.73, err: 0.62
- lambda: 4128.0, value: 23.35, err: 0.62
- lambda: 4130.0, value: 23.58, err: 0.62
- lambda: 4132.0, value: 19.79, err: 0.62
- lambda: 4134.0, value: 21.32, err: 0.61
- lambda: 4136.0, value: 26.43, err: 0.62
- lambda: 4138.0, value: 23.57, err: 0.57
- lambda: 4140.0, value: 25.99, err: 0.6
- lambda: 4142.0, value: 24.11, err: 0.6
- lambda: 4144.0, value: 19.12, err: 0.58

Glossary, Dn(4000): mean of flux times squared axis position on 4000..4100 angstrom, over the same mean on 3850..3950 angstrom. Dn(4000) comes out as 1.9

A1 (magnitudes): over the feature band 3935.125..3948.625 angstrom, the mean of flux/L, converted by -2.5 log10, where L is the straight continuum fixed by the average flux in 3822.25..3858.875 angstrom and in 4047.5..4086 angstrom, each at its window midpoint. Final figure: 0.43 mag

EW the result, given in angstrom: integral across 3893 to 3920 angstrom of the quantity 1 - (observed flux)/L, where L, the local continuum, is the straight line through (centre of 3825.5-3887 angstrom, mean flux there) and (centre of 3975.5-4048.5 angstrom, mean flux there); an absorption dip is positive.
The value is -3.4 angstrom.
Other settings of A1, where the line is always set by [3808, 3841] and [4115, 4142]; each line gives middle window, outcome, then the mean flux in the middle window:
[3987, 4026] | -0.17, 22.2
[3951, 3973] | 0.41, 11.7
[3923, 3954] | 0.43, 10.9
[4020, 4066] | -0.07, 22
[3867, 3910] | 0.00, 13.9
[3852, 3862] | 0.06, 11.7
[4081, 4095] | -0.10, 24.8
